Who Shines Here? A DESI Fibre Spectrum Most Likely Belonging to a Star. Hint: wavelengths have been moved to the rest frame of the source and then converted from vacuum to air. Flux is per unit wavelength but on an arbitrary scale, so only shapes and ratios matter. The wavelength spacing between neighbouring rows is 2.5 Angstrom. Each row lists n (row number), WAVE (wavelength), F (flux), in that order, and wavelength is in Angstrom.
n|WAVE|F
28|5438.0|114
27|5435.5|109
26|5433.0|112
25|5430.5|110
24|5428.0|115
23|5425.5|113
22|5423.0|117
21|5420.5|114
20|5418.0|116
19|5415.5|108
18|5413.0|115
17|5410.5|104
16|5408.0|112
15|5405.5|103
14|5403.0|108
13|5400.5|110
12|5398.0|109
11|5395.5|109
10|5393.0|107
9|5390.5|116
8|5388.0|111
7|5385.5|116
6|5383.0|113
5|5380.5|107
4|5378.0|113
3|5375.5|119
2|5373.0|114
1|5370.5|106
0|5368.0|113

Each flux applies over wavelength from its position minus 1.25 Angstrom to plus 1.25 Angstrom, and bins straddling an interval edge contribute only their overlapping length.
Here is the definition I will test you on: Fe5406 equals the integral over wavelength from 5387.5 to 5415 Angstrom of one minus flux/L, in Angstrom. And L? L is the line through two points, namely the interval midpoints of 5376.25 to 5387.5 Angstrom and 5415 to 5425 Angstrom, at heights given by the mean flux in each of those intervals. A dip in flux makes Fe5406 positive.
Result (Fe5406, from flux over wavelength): 0.95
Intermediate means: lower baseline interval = 112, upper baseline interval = 114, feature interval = 109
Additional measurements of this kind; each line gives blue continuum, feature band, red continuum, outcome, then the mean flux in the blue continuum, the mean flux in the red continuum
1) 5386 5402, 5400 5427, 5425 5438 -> 0.1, 111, 112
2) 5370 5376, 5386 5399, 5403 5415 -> 0.0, 113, 108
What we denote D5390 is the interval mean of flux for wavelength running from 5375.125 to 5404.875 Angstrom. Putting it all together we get 111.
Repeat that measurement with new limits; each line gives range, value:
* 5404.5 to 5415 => 109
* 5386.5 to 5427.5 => 111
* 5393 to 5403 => 109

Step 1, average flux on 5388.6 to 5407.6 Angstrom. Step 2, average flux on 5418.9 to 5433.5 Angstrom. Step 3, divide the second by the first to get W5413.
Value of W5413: 1.0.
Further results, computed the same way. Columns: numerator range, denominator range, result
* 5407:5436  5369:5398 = 1.00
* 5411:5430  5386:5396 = 1.02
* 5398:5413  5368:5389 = 0.96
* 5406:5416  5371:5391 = 0.97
